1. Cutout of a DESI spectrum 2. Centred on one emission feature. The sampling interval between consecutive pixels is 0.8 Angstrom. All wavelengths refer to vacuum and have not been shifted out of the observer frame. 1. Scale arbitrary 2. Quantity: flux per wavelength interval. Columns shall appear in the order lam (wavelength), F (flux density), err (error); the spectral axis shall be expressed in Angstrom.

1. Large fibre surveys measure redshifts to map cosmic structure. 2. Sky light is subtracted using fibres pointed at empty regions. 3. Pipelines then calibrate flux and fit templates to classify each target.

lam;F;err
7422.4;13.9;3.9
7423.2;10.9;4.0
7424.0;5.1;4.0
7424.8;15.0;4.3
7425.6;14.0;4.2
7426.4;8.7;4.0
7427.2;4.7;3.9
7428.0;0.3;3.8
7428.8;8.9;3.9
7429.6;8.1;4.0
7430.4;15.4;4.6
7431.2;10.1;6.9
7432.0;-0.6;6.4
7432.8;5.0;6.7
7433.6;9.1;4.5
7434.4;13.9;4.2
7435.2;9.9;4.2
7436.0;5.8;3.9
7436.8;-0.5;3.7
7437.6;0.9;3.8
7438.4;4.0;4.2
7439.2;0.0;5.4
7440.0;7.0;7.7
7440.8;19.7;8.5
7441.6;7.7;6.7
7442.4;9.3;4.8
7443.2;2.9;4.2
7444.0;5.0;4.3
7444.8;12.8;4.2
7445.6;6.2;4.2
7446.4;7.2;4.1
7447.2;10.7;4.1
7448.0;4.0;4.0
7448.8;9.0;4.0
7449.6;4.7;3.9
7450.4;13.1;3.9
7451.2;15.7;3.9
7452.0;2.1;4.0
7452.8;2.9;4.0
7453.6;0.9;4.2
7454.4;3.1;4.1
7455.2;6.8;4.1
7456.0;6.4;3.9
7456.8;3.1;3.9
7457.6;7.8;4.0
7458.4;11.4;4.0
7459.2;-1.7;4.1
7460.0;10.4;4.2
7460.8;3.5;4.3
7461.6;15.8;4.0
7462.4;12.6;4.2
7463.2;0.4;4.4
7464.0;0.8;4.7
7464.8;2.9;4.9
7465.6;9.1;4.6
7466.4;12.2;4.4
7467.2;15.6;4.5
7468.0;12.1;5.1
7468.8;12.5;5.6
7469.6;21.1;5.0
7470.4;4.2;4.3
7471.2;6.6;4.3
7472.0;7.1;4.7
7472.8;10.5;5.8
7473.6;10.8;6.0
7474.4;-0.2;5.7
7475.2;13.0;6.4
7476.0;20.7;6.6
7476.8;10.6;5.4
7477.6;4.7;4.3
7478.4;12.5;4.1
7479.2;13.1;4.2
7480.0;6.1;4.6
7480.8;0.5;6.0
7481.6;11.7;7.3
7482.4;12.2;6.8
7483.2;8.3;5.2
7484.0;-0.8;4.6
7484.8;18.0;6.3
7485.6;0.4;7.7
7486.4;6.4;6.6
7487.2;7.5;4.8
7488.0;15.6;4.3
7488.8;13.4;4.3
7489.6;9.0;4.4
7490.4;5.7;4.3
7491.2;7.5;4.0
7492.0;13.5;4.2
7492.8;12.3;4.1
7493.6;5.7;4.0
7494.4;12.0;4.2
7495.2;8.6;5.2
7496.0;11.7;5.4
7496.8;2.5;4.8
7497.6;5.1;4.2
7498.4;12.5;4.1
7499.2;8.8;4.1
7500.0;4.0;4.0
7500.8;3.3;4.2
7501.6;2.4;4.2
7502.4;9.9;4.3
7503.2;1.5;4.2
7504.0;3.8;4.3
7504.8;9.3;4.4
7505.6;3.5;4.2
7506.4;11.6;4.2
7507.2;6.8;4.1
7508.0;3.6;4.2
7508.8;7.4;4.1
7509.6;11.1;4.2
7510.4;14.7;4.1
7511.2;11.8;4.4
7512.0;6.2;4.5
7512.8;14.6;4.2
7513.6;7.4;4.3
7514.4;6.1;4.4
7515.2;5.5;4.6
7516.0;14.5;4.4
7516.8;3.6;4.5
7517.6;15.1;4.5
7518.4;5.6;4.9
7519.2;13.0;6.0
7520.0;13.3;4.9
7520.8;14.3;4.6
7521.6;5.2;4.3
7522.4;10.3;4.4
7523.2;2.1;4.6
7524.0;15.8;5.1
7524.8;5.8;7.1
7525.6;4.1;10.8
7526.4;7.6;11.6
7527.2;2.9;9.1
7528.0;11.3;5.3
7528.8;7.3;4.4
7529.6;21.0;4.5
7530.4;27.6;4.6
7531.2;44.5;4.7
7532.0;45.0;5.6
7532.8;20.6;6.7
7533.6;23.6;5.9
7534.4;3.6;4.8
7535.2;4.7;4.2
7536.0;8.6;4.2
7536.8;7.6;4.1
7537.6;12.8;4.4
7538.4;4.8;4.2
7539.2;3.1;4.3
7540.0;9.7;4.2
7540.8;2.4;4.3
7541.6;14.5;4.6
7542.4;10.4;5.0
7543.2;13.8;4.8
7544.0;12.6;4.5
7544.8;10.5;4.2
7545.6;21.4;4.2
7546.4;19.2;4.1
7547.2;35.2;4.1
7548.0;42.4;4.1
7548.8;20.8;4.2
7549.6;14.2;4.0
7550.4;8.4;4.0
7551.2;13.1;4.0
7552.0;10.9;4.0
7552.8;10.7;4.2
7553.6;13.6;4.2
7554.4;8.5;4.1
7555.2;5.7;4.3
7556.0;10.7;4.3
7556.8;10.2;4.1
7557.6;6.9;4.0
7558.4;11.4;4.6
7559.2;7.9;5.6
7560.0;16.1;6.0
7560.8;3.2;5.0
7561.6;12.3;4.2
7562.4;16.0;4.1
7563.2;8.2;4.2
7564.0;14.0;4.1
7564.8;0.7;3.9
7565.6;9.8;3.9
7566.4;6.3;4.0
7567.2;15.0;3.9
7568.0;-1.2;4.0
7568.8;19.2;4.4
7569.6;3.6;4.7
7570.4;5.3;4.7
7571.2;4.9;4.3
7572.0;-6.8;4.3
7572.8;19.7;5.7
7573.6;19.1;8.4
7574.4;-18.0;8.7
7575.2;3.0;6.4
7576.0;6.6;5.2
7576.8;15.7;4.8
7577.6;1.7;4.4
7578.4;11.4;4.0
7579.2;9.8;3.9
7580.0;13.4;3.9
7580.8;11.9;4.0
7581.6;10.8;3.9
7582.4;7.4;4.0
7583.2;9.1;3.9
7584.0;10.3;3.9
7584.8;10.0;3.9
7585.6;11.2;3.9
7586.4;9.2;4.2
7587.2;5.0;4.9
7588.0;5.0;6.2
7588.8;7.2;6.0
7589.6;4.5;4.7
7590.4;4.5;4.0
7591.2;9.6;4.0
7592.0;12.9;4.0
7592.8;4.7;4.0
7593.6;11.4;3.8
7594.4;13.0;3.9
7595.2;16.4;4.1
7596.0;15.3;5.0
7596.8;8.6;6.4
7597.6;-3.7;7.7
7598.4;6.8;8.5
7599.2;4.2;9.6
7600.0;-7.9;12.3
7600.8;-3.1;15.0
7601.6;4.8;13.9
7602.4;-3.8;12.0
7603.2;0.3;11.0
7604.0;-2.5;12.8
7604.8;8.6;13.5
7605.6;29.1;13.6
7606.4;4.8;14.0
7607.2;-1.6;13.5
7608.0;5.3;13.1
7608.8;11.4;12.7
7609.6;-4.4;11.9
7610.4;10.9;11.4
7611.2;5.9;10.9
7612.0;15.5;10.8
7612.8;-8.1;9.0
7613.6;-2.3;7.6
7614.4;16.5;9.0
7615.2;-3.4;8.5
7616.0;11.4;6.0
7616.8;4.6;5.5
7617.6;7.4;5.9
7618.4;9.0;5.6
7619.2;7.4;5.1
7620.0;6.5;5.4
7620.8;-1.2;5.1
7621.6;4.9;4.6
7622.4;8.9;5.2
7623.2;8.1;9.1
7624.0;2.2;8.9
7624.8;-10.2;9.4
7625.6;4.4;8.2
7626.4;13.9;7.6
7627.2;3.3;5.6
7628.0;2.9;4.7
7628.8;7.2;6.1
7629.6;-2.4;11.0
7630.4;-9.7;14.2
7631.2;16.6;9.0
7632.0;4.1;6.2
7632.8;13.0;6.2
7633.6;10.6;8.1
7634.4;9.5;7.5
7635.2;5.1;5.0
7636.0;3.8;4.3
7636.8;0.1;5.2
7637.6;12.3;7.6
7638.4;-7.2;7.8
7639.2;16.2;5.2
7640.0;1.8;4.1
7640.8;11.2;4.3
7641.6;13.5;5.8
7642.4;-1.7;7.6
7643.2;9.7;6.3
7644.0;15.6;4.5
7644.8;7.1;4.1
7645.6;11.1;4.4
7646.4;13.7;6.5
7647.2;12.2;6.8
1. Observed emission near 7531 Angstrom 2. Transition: [S II] 6716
